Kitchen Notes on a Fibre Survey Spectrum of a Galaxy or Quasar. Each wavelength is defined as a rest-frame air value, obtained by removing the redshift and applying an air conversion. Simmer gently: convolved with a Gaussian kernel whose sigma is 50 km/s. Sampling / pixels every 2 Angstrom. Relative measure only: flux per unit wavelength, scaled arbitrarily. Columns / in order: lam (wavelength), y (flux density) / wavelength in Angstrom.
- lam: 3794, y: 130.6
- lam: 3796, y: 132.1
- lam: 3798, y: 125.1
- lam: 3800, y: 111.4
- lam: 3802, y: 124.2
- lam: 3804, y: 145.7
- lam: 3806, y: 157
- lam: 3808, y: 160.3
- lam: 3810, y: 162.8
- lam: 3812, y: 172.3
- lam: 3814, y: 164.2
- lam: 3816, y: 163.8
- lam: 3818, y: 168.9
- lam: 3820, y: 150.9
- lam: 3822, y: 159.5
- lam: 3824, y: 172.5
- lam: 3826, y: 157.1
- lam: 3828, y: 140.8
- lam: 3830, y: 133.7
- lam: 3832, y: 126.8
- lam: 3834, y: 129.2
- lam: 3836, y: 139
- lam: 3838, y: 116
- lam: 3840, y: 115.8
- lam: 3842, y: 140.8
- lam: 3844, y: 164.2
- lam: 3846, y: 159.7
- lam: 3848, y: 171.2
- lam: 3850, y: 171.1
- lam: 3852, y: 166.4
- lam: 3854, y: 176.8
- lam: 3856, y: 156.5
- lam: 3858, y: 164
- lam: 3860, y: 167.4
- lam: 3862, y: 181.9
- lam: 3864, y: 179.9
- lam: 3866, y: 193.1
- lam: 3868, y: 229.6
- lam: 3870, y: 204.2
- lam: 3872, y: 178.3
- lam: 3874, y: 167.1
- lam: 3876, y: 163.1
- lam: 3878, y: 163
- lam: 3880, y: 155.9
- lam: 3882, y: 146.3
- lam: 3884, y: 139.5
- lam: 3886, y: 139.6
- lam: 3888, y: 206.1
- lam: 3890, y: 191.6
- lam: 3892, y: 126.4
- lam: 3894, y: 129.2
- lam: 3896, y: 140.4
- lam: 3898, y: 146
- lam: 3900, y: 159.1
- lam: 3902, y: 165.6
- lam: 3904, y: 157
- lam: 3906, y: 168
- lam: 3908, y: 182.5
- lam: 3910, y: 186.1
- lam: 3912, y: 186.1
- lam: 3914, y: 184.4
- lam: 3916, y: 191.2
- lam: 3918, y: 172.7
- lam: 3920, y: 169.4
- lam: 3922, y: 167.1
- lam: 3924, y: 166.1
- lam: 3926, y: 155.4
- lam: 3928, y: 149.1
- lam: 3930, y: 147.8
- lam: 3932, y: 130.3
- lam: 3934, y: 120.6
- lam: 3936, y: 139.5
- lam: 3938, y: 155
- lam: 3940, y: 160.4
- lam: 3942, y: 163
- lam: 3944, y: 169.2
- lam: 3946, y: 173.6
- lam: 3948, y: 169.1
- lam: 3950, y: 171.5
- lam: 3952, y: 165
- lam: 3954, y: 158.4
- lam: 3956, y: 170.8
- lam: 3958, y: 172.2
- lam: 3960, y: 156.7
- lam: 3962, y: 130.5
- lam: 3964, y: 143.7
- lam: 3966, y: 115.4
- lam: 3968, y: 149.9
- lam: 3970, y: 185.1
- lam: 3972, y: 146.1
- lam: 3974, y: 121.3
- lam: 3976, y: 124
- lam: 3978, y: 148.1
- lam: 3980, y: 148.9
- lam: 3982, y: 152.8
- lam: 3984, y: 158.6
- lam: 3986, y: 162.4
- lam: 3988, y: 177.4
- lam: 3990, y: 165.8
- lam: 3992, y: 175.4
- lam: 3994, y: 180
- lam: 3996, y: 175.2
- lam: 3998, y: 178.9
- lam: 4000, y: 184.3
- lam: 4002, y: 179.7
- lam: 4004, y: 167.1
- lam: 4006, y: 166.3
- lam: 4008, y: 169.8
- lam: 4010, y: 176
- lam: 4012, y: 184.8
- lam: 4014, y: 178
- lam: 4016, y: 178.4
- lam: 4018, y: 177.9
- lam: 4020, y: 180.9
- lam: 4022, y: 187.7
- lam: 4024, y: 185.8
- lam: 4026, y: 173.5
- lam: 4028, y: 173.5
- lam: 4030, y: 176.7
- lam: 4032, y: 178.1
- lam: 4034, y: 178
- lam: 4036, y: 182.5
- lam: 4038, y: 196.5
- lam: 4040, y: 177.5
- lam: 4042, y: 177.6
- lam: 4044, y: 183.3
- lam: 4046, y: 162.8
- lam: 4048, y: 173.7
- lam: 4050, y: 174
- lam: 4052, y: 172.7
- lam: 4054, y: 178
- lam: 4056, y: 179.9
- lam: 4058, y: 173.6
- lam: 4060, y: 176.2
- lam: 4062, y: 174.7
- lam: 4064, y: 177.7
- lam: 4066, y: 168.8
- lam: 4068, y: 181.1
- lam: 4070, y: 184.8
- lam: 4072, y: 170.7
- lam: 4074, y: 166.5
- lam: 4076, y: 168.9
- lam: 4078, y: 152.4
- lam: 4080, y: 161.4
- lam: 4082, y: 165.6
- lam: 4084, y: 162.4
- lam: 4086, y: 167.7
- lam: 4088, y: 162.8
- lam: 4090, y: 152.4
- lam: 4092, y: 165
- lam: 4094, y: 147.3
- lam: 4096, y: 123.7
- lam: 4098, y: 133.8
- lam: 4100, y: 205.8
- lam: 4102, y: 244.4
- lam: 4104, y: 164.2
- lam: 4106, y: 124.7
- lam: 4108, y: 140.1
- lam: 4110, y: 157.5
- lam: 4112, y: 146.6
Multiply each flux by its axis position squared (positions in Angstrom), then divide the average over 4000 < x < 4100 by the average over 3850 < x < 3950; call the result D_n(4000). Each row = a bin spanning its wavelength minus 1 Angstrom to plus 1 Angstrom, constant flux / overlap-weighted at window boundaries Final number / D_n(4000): 1.12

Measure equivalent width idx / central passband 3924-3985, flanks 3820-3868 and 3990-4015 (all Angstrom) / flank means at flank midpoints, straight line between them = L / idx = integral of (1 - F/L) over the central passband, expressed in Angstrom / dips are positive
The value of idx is 6.5 Angstrom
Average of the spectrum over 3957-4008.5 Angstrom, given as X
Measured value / 159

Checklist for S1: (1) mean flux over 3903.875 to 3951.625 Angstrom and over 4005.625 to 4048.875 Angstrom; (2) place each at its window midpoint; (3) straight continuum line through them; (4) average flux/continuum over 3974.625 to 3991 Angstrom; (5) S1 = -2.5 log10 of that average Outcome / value 0.12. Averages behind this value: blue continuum 164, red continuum 178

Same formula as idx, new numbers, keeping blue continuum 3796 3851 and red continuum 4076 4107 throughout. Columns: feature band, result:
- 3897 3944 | -2.7 Angstrom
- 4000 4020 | -2.3 Angstrom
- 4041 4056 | -1.4 Angstrom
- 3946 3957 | -0.9 Angstrom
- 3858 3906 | -4.9 Angstrom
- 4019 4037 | -2.3 Angstrom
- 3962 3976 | 1.3 Angstrom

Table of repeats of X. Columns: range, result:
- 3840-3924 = 168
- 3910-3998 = 159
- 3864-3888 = 173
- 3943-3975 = 156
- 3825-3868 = 157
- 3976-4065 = 174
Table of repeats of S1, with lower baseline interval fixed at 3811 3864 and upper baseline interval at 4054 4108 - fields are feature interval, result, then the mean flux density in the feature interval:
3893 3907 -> 0.04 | 152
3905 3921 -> -0.13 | 180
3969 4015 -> -0.02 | 165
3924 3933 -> 0.08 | 148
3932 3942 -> 0.11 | 144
